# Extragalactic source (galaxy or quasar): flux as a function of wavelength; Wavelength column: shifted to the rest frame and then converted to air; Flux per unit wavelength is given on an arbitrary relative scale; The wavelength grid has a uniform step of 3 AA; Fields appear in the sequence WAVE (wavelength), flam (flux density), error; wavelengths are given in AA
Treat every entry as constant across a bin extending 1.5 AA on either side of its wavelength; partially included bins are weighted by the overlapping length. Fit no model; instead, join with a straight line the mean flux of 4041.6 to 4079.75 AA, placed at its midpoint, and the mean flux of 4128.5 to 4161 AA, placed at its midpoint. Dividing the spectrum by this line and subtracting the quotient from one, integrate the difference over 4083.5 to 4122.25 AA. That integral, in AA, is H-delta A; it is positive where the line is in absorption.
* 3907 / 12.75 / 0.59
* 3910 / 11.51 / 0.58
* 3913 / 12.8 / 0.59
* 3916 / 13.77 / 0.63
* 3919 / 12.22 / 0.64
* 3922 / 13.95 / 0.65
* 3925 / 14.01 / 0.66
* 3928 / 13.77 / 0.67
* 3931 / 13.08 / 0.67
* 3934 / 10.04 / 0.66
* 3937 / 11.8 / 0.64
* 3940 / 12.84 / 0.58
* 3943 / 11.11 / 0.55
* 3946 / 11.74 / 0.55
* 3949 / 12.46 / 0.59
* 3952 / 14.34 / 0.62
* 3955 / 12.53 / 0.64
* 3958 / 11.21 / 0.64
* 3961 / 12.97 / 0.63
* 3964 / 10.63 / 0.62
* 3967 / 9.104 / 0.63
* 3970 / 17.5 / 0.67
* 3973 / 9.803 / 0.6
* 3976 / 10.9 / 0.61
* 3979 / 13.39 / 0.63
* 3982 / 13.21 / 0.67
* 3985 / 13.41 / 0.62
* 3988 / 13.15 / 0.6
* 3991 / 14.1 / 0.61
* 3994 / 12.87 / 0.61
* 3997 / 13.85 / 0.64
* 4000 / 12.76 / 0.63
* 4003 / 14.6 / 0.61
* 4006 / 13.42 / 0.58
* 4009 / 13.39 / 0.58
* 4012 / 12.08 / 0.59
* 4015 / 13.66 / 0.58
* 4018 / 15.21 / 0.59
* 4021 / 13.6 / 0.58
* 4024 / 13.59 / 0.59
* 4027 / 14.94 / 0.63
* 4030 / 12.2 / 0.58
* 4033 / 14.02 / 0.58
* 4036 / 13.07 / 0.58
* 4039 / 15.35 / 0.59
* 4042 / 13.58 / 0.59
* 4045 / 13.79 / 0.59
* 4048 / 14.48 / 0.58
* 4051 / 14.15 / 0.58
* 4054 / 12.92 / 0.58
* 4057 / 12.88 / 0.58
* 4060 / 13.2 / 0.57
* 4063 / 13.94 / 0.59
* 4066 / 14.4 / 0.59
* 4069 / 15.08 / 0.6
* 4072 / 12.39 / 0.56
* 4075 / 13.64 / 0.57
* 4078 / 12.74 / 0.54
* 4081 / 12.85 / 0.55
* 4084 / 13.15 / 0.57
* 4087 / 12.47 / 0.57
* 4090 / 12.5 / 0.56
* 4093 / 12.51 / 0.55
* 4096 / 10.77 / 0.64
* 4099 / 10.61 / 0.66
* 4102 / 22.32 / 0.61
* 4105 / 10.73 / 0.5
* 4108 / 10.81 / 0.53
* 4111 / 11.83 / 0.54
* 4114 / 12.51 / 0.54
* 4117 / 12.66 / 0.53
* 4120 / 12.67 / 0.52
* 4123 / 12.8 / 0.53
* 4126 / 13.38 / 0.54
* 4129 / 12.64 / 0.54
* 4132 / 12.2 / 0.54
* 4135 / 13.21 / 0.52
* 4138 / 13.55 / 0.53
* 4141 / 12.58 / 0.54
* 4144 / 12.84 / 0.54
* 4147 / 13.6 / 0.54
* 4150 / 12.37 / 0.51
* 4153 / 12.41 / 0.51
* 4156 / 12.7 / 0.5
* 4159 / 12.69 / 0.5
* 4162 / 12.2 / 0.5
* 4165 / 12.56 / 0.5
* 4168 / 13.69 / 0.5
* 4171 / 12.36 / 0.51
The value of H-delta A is 1.4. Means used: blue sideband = 13.6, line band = 12.7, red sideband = 12.8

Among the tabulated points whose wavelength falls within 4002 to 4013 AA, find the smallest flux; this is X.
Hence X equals 12.08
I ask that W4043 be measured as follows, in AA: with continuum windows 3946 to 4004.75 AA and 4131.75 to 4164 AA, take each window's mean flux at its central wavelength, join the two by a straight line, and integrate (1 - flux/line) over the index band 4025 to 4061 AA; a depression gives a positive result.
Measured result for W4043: -2.7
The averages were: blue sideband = 12.8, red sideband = 12.8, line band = 13.7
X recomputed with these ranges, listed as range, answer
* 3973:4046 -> 9.803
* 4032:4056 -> 12.92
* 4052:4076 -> 12.39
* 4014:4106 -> 10.61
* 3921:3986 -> 9.104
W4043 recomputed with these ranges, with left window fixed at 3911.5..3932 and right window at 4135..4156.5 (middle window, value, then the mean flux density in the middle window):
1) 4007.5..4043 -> -1.5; 13.7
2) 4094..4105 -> -0.8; 14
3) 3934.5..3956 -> 1.7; 12.3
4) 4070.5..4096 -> 0.7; 12.7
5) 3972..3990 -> 1.1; 12.4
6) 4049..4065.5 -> -0.5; 13.5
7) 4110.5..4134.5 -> 0.6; 12.6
